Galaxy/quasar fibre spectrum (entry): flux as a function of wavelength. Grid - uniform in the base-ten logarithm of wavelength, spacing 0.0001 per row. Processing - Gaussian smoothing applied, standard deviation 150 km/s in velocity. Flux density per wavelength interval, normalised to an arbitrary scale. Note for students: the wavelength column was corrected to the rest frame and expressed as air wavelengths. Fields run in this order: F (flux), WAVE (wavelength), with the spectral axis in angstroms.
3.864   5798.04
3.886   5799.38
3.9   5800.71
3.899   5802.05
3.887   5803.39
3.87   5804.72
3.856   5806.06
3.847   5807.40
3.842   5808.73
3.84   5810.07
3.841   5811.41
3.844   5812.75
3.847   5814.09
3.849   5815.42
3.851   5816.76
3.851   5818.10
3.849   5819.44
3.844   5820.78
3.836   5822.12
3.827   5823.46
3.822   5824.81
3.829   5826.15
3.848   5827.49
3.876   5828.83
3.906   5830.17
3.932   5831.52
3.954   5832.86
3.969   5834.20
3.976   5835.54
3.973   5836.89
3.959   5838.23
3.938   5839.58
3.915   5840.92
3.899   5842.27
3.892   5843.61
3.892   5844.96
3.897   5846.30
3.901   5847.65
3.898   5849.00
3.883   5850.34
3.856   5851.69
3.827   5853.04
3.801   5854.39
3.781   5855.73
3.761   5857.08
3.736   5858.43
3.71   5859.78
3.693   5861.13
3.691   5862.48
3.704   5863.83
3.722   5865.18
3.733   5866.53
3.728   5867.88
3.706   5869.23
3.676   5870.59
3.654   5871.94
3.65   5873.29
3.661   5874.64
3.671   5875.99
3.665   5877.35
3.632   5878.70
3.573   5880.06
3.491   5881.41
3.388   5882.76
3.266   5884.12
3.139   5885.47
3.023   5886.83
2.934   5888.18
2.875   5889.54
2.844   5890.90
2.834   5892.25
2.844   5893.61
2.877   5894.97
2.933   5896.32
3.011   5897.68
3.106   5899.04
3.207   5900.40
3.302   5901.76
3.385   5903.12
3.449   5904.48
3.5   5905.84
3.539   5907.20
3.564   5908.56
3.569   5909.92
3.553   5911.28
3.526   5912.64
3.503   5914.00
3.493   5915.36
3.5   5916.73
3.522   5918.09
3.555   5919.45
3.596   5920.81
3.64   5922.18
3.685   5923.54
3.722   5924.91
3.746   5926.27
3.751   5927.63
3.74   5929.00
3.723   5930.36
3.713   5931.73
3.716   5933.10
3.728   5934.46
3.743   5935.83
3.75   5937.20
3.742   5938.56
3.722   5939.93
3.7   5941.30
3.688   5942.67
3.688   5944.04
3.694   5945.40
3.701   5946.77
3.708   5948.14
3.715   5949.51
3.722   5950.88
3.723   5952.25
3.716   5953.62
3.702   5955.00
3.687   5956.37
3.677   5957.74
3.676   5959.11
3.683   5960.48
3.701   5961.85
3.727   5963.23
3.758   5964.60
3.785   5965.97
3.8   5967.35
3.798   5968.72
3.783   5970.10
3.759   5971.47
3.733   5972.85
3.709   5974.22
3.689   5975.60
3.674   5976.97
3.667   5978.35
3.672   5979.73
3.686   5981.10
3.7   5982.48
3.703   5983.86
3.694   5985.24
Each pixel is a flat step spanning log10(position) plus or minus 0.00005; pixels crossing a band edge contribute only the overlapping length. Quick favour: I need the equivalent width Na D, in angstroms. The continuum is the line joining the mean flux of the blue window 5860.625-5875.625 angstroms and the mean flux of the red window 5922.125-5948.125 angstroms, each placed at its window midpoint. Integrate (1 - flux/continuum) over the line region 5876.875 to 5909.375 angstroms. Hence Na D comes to 4.2 angstroms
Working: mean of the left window 3.69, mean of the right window 3.72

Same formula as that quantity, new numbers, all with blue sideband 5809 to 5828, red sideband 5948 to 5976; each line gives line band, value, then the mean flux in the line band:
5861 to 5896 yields 3.62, 3.4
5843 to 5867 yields 0.08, 3.8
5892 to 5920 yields 3.28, 3.33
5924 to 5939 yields 0.07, 3.73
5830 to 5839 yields -0.30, 3.95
